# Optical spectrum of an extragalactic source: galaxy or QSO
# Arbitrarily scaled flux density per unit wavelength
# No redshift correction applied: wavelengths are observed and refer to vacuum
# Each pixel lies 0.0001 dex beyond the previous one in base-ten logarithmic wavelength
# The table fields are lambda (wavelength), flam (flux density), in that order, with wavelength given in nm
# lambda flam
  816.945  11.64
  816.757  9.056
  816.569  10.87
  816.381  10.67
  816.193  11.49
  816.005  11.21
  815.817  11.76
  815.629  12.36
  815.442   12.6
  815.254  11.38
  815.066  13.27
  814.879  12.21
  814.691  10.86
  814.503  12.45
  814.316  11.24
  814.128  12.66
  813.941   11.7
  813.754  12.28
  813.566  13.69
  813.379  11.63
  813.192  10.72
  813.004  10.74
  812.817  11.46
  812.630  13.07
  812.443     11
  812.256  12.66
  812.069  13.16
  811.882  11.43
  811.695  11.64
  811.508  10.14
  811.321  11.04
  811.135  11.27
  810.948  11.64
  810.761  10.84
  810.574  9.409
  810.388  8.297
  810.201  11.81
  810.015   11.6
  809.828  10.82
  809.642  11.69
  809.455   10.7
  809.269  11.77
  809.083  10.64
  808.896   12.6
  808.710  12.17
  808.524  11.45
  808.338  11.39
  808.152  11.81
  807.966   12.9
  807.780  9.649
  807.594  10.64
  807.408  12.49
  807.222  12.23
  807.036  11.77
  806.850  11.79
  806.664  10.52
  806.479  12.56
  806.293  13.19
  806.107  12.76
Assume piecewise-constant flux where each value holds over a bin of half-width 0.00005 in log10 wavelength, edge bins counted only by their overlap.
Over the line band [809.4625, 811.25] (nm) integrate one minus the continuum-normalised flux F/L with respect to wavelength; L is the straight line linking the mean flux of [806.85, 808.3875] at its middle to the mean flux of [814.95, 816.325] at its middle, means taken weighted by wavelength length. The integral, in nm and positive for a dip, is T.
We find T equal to 0.14 nm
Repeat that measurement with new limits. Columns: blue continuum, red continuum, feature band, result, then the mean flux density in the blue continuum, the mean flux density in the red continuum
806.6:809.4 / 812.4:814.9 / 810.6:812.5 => 0.053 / 11.6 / 11.8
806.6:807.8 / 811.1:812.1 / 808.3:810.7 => 0.061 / 11.4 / 11.4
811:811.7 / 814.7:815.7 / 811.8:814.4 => -0.093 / 11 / 12.2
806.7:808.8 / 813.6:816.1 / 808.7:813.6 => 0.196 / 11.6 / 12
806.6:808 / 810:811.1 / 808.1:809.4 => -0.071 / 11.5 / 10.6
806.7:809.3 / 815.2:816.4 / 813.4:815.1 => -0.074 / 11.6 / 11.7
